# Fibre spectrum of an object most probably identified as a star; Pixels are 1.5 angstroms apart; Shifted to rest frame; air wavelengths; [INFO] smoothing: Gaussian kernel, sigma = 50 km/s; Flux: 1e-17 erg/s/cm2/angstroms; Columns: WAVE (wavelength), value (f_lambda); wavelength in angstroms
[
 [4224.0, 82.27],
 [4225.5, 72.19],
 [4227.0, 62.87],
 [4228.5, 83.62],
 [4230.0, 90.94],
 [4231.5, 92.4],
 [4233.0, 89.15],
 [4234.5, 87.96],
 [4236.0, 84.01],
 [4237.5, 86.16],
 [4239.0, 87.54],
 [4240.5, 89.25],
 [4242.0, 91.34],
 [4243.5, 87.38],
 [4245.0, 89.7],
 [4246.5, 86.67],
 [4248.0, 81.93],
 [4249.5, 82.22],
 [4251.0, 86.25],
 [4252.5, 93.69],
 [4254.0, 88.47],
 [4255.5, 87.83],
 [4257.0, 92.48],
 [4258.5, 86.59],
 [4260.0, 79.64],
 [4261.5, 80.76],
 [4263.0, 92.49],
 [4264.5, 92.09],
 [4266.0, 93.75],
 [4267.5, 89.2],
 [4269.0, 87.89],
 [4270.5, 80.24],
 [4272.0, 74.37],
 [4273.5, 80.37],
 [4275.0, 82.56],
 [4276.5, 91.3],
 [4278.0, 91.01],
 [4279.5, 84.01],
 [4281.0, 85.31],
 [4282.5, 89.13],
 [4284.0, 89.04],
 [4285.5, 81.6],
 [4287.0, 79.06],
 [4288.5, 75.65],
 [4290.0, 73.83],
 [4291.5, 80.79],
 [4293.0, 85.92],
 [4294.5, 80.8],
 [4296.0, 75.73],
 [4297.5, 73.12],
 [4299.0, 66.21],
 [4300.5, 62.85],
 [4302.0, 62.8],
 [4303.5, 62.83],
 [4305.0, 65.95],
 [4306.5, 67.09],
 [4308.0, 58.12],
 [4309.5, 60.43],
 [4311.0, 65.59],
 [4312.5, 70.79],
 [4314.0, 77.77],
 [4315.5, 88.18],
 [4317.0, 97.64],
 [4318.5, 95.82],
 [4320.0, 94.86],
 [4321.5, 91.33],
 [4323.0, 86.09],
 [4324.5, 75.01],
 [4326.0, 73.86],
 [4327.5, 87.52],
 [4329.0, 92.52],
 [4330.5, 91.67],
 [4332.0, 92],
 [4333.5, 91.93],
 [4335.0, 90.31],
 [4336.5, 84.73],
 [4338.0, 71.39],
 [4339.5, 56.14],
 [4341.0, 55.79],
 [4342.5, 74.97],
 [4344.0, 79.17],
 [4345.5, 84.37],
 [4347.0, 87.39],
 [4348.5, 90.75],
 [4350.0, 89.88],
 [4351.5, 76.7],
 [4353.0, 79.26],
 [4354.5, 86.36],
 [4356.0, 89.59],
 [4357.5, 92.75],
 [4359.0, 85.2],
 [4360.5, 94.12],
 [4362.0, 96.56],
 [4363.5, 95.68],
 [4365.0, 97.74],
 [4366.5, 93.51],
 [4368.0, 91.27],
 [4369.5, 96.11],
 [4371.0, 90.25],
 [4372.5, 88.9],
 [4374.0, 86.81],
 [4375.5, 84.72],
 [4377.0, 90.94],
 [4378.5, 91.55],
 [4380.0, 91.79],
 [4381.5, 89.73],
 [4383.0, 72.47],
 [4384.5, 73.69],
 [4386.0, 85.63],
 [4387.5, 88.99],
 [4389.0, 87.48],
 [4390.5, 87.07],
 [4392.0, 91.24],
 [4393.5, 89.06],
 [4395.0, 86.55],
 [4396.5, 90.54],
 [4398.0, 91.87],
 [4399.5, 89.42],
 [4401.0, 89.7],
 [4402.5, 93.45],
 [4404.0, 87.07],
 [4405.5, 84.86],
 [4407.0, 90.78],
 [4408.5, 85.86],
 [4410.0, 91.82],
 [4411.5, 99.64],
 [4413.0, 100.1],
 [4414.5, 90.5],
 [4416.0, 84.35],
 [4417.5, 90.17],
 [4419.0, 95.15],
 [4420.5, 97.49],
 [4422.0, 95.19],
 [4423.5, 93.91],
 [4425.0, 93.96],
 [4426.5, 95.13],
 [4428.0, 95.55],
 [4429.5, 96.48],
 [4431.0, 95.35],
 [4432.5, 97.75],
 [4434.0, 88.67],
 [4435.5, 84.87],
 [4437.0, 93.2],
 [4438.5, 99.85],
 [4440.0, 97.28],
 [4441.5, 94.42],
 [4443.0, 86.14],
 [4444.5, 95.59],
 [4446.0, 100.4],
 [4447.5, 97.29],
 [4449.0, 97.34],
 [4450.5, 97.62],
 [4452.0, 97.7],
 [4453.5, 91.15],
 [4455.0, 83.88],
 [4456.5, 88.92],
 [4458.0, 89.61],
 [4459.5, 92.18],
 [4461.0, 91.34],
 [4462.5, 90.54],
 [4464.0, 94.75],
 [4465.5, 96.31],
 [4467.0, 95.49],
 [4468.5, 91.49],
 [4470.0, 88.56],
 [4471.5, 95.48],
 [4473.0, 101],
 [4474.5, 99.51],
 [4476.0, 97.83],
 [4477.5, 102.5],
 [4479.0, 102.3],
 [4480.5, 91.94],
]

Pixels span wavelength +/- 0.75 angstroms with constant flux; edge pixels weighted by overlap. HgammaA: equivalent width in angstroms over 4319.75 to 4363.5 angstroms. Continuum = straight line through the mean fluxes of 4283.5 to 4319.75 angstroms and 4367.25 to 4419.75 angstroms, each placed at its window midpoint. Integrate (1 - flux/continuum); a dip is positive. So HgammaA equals -1.68 angstroms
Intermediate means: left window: 75.1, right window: 89.1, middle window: 84.3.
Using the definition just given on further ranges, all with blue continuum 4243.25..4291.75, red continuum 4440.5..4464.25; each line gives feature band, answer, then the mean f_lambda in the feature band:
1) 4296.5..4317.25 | 4.2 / 69.4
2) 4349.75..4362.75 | 0.2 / 87.7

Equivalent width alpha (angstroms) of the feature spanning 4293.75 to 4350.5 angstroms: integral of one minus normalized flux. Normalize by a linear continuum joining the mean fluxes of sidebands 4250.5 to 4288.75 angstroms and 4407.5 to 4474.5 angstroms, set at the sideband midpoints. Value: 6.6 angstroms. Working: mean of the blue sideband 86.1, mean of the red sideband 93.7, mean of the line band 78.2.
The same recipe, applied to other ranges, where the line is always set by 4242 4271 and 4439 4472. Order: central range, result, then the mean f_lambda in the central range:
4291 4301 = 1.5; 75.2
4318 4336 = 0.2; 88.4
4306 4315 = 2.2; 67.2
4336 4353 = 2.4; 77.4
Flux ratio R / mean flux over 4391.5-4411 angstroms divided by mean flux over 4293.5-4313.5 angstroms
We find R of 1.33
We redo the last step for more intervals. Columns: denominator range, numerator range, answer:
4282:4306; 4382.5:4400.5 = 1.15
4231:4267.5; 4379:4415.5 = 1.01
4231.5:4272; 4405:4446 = 1.07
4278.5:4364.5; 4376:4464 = 1.13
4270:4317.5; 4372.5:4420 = 1.16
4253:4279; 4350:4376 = 1.04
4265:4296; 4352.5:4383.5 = 1.08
